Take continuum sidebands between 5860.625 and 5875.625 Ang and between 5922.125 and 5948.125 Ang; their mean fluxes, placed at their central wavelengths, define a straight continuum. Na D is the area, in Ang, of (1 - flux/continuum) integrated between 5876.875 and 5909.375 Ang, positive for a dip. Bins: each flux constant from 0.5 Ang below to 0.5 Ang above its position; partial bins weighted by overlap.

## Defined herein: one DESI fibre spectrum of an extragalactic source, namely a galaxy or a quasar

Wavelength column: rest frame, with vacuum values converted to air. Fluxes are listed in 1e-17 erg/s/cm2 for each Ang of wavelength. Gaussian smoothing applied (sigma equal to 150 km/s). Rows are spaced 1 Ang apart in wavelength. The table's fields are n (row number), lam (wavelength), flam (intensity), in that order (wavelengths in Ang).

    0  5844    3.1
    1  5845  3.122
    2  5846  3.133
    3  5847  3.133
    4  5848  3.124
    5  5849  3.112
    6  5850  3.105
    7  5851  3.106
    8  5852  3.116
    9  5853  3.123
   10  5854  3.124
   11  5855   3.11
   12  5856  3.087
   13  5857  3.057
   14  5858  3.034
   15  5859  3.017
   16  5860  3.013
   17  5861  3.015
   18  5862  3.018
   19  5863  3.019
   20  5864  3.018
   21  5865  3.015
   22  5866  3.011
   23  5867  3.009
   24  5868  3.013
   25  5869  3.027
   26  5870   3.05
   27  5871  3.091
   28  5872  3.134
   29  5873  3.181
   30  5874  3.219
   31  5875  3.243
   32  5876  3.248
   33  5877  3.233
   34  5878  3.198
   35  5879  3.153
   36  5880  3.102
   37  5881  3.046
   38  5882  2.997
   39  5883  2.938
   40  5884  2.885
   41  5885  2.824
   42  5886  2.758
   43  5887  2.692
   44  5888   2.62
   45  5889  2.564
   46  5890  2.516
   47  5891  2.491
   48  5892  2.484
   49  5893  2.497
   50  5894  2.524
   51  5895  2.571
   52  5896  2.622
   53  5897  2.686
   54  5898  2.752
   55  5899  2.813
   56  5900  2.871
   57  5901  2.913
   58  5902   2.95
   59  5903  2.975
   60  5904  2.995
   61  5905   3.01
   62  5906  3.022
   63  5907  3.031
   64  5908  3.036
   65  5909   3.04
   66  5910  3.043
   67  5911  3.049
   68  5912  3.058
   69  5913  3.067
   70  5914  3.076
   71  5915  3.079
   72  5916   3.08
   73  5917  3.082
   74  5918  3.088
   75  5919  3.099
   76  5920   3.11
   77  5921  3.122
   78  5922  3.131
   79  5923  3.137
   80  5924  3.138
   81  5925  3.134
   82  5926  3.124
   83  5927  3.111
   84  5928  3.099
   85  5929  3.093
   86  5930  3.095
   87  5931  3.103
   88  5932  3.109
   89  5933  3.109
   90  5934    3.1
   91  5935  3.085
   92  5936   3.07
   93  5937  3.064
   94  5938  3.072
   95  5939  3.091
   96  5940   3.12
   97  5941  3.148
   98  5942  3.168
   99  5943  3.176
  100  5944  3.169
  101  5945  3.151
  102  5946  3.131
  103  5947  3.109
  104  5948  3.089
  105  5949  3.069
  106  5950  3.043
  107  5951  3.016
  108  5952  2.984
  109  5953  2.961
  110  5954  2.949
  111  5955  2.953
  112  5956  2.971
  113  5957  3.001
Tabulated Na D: 2.6 Ang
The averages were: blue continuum 3.07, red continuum 3.12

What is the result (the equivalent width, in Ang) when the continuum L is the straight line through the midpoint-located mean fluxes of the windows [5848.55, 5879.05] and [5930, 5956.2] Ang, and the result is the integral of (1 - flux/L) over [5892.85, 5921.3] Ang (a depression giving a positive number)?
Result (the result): 1.3 Ang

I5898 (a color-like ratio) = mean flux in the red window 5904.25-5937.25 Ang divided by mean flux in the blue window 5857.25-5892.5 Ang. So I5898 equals 1.0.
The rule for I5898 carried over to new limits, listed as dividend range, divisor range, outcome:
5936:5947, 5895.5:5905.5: 1.09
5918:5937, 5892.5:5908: 1.10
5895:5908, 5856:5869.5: 0.95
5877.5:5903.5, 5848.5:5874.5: 0.91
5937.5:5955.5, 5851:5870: 1.01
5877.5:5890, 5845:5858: 0.93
